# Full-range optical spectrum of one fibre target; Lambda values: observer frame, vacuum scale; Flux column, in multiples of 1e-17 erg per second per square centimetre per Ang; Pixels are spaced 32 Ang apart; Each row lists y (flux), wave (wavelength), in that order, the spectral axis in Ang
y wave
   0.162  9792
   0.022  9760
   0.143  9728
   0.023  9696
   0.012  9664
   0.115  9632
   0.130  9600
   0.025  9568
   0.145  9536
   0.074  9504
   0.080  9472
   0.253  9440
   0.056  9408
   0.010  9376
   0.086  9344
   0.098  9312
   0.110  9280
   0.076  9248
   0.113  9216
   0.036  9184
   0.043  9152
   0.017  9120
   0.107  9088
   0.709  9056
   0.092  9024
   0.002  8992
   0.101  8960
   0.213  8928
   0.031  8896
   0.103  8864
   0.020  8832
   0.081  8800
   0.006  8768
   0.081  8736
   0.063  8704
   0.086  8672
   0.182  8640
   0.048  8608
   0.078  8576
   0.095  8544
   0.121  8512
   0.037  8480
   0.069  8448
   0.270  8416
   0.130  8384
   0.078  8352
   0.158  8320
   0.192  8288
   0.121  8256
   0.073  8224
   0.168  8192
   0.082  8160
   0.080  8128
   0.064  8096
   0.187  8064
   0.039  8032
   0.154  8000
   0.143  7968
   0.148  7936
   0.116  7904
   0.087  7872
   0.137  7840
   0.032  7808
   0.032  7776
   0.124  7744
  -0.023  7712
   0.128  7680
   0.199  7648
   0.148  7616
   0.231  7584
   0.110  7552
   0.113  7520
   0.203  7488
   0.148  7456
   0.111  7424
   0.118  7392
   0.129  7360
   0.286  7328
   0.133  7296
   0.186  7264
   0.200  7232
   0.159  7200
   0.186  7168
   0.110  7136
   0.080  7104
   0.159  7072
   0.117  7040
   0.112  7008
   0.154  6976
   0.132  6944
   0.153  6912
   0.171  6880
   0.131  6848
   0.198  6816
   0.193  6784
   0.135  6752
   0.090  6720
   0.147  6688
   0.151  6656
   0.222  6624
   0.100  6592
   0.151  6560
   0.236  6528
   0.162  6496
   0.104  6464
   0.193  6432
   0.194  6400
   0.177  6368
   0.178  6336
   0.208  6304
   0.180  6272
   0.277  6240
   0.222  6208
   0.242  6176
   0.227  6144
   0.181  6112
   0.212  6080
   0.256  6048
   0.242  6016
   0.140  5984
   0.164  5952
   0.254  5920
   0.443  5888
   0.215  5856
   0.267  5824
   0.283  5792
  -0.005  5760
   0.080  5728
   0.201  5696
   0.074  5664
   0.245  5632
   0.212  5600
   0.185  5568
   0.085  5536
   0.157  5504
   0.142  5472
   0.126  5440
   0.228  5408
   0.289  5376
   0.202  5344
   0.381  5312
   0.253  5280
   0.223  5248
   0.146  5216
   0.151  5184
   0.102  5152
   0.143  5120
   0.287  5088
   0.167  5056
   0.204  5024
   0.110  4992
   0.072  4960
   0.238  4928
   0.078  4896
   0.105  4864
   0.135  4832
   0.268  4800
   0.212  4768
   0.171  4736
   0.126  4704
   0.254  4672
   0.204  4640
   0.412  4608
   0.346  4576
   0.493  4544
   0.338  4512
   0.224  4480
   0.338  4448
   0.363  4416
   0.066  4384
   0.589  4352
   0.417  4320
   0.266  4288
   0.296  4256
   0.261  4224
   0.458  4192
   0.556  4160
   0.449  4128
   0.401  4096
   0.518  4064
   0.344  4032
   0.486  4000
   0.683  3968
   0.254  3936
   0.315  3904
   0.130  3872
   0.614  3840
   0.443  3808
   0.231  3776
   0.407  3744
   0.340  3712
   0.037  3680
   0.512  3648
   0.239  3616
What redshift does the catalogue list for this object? 1.427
